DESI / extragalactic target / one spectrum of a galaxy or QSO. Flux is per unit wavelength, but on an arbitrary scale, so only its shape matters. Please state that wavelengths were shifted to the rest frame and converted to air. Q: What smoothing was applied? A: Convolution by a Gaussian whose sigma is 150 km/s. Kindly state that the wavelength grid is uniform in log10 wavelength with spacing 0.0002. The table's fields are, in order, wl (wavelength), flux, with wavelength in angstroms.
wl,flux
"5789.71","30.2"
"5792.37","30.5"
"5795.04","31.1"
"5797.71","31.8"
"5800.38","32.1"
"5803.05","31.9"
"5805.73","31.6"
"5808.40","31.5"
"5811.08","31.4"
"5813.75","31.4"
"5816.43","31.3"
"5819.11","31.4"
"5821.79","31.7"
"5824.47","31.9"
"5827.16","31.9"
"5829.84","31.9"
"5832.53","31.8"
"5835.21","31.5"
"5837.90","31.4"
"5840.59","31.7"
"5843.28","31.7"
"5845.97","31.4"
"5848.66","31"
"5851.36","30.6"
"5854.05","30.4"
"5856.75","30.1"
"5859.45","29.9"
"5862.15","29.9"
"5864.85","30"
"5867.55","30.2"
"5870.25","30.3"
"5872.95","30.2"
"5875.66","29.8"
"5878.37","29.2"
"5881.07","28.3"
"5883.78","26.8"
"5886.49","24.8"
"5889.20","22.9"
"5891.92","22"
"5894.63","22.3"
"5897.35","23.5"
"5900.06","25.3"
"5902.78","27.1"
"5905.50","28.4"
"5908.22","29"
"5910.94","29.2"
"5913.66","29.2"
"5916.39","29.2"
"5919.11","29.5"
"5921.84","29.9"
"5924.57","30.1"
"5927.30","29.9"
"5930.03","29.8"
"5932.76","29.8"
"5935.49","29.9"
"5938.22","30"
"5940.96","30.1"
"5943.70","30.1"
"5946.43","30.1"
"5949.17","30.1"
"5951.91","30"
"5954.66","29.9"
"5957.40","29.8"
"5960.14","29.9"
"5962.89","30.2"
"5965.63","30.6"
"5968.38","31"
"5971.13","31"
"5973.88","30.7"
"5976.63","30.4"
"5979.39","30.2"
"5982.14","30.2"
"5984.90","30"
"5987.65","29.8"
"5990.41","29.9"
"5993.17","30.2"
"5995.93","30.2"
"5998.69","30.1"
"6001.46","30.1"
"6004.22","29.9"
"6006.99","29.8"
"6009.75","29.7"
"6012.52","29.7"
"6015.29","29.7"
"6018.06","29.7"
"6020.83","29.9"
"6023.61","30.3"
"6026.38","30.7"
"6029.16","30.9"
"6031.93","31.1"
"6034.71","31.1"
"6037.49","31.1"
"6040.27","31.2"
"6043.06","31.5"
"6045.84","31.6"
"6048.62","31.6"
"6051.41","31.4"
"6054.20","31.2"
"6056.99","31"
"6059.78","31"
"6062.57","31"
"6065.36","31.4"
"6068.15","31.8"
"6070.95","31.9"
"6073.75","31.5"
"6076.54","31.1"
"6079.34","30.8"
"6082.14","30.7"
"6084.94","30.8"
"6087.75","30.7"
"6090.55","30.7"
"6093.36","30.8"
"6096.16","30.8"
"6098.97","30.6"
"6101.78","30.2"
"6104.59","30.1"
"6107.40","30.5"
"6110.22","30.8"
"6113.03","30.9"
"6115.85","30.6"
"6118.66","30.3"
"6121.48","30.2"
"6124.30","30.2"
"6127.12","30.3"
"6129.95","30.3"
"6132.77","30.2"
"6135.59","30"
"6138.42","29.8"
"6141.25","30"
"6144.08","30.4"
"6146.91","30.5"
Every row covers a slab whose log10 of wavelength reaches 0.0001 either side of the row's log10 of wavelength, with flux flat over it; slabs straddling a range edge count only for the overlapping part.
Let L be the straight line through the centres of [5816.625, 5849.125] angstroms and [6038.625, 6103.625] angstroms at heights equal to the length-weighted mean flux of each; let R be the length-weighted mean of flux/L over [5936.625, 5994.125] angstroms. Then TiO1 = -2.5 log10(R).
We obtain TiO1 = 0.04 mag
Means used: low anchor 31.6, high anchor 31.1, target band 30.2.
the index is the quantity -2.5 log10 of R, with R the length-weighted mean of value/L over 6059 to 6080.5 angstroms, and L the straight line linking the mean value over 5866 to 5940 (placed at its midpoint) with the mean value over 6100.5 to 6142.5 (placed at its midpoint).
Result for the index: -0.06 mag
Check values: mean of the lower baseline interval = 28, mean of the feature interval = 31.3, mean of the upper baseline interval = 30.3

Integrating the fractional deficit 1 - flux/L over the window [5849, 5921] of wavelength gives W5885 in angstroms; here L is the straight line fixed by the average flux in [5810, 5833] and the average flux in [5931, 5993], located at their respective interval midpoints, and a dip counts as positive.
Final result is 6.8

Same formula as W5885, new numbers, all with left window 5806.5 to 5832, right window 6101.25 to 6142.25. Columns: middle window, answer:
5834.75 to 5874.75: 1.0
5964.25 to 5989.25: 0.4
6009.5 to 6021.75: 0.4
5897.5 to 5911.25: 1.7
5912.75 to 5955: 1.7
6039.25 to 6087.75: -1.1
